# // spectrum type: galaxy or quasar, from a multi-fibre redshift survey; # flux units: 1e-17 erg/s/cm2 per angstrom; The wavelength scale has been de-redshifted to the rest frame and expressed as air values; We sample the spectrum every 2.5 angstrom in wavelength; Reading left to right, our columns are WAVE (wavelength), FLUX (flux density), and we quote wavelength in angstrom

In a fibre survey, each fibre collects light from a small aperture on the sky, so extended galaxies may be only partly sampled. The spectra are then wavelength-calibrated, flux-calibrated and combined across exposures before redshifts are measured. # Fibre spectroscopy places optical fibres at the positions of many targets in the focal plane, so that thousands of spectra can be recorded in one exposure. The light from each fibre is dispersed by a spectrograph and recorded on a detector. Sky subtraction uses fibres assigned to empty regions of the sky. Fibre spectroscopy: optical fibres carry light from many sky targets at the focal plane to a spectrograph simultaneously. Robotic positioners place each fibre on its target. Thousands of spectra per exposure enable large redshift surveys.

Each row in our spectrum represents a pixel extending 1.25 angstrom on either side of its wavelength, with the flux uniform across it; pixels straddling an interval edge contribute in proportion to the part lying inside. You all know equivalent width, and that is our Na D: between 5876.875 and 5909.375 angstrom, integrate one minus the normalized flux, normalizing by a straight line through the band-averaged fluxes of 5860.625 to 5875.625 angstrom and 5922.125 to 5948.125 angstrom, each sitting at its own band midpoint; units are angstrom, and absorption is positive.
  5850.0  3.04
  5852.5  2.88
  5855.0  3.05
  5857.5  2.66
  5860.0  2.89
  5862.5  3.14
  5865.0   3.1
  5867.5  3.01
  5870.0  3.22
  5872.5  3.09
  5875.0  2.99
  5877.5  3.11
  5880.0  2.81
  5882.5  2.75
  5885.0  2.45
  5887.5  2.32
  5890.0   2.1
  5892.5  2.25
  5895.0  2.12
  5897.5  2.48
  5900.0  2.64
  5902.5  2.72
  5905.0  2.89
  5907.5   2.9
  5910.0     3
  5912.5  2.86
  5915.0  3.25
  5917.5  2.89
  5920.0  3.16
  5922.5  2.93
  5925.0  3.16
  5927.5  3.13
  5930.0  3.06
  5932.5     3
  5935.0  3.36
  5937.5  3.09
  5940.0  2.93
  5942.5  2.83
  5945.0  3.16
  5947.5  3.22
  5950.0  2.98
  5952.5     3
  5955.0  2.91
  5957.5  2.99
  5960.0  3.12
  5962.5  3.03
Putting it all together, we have 5.3 angstrom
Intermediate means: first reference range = 3.09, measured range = 2.58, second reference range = 3.08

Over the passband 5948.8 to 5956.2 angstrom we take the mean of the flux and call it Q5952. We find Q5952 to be 2.96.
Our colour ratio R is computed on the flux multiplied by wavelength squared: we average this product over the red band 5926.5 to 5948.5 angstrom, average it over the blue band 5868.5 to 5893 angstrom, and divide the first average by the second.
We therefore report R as 1.2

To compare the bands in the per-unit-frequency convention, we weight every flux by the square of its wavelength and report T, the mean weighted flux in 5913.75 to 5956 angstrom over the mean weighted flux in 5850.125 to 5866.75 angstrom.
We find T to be 1.06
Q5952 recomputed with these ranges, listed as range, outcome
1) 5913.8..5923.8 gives 3.06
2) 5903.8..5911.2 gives 2.93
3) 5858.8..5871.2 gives 3.07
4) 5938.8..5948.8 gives 3.04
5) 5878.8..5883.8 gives 2.78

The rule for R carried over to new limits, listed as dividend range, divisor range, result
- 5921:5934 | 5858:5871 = 1.03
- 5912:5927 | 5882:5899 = 1.32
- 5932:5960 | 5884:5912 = 1.22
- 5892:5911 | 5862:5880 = 0.87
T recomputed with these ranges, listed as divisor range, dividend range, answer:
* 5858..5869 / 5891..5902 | 0.80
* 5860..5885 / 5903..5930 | 1.02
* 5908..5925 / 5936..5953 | 1.01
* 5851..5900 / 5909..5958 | 1.13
